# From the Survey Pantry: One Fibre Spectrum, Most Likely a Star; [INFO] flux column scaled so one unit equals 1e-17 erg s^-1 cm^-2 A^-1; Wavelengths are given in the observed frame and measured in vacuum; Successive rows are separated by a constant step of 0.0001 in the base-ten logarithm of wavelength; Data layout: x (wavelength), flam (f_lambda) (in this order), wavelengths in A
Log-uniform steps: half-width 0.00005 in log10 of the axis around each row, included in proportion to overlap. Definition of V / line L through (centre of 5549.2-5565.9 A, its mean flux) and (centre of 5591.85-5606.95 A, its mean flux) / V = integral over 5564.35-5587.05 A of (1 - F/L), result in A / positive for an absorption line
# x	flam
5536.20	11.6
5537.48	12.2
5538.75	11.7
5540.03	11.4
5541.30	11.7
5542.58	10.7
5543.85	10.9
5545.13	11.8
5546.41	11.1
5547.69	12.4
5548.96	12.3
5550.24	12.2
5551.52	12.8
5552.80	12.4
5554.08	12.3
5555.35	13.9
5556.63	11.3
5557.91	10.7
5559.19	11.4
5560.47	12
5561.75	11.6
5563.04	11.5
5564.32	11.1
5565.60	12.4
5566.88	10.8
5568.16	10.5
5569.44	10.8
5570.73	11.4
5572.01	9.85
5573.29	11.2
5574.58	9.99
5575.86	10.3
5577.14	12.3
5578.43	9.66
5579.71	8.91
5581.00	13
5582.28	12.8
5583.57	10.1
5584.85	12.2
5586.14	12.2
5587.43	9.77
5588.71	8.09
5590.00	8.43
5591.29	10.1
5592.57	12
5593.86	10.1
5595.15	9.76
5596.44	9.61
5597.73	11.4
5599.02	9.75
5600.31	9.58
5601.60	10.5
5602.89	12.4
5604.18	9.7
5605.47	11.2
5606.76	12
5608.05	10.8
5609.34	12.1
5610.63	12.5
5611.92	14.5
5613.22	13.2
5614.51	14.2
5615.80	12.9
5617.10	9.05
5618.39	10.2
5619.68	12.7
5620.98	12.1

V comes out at 0.61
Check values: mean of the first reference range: 12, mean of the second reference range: 10.6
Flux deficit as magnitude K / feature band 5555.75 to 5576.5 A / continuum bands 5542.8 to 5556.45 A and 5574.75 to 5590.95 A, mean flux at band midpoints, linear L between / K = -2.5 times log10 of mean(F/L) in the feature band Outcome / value 0.03 mag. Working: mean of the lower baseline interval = 12.1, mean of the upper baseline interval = 10.6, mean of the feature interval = 11.1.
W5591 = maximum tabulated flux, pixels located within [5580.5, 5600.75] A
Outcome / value 13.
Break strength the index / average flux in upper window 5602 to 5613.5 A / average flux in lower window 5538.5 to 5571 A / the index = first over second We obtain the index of 1.03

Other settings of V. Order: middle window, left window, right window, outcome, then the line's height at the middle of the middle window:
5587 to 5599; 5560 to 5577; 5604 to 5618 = 1.8 A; 11.6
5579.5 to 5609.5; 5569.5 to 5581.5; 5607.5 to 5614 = 2.7 A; 11.8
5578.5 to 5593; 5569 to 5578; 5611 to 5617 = 1.1 A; 11.5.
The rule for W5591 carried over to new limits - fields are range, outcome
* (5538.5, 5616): 14.5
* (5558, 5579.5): 12.4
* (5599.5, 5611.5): 12.5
